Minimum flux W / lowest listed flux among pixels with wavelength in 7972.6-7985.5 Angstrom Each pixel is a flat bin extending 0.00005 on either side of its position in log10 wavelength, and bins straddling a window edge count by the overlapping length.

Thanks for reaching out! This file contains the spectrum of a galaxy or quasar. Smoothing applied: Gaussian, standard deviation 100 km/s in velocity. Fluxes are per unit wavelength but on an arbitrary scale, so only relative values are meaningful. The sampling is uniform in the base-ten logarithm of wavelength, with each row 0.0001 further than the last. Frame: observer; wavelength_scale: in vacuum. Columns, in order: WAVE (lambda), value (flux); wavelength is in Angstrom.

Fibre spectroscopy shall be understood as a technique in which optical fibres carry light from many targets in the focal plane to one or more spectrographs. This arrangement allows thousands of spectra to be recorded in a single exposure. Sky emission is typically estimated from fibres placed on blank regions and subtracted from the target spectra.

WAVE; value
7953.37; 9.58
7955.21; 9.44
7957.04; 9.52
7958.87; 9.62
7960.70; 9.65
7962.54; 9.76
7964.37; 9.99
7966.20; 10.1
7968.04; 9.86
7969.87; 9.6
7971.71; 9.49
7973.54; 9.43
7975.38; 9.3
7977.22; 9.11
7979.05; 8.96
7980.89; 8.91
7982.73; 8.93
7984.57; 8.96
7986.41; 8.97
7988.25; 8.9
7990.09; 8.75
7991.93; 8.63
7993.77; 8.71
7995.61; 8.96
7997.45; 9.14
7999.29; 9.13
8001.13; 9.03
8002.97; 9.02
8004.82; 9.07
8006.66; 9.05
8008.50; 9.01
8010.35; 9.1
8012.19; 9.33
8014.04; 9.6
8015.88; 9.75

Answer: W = 8.91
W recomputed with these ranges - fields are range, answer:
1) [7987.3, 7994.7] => 8.63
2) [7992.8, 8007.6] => 8.71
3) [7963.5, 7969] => 9.86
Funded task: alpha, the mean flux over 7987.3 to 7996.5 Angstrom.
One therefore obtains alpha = 8.79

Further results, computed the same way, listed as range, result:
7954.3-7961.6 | 9.57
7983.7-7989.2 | 8.94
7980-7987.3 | 8.94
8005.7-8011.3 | 9.06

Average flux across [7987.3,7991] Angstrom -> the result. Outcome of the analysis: 8.82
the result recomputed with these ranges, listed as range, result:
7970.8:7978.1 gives 9.33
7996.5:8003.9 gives 9.08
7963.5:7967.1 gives 10.1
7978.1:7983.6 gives 8.94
